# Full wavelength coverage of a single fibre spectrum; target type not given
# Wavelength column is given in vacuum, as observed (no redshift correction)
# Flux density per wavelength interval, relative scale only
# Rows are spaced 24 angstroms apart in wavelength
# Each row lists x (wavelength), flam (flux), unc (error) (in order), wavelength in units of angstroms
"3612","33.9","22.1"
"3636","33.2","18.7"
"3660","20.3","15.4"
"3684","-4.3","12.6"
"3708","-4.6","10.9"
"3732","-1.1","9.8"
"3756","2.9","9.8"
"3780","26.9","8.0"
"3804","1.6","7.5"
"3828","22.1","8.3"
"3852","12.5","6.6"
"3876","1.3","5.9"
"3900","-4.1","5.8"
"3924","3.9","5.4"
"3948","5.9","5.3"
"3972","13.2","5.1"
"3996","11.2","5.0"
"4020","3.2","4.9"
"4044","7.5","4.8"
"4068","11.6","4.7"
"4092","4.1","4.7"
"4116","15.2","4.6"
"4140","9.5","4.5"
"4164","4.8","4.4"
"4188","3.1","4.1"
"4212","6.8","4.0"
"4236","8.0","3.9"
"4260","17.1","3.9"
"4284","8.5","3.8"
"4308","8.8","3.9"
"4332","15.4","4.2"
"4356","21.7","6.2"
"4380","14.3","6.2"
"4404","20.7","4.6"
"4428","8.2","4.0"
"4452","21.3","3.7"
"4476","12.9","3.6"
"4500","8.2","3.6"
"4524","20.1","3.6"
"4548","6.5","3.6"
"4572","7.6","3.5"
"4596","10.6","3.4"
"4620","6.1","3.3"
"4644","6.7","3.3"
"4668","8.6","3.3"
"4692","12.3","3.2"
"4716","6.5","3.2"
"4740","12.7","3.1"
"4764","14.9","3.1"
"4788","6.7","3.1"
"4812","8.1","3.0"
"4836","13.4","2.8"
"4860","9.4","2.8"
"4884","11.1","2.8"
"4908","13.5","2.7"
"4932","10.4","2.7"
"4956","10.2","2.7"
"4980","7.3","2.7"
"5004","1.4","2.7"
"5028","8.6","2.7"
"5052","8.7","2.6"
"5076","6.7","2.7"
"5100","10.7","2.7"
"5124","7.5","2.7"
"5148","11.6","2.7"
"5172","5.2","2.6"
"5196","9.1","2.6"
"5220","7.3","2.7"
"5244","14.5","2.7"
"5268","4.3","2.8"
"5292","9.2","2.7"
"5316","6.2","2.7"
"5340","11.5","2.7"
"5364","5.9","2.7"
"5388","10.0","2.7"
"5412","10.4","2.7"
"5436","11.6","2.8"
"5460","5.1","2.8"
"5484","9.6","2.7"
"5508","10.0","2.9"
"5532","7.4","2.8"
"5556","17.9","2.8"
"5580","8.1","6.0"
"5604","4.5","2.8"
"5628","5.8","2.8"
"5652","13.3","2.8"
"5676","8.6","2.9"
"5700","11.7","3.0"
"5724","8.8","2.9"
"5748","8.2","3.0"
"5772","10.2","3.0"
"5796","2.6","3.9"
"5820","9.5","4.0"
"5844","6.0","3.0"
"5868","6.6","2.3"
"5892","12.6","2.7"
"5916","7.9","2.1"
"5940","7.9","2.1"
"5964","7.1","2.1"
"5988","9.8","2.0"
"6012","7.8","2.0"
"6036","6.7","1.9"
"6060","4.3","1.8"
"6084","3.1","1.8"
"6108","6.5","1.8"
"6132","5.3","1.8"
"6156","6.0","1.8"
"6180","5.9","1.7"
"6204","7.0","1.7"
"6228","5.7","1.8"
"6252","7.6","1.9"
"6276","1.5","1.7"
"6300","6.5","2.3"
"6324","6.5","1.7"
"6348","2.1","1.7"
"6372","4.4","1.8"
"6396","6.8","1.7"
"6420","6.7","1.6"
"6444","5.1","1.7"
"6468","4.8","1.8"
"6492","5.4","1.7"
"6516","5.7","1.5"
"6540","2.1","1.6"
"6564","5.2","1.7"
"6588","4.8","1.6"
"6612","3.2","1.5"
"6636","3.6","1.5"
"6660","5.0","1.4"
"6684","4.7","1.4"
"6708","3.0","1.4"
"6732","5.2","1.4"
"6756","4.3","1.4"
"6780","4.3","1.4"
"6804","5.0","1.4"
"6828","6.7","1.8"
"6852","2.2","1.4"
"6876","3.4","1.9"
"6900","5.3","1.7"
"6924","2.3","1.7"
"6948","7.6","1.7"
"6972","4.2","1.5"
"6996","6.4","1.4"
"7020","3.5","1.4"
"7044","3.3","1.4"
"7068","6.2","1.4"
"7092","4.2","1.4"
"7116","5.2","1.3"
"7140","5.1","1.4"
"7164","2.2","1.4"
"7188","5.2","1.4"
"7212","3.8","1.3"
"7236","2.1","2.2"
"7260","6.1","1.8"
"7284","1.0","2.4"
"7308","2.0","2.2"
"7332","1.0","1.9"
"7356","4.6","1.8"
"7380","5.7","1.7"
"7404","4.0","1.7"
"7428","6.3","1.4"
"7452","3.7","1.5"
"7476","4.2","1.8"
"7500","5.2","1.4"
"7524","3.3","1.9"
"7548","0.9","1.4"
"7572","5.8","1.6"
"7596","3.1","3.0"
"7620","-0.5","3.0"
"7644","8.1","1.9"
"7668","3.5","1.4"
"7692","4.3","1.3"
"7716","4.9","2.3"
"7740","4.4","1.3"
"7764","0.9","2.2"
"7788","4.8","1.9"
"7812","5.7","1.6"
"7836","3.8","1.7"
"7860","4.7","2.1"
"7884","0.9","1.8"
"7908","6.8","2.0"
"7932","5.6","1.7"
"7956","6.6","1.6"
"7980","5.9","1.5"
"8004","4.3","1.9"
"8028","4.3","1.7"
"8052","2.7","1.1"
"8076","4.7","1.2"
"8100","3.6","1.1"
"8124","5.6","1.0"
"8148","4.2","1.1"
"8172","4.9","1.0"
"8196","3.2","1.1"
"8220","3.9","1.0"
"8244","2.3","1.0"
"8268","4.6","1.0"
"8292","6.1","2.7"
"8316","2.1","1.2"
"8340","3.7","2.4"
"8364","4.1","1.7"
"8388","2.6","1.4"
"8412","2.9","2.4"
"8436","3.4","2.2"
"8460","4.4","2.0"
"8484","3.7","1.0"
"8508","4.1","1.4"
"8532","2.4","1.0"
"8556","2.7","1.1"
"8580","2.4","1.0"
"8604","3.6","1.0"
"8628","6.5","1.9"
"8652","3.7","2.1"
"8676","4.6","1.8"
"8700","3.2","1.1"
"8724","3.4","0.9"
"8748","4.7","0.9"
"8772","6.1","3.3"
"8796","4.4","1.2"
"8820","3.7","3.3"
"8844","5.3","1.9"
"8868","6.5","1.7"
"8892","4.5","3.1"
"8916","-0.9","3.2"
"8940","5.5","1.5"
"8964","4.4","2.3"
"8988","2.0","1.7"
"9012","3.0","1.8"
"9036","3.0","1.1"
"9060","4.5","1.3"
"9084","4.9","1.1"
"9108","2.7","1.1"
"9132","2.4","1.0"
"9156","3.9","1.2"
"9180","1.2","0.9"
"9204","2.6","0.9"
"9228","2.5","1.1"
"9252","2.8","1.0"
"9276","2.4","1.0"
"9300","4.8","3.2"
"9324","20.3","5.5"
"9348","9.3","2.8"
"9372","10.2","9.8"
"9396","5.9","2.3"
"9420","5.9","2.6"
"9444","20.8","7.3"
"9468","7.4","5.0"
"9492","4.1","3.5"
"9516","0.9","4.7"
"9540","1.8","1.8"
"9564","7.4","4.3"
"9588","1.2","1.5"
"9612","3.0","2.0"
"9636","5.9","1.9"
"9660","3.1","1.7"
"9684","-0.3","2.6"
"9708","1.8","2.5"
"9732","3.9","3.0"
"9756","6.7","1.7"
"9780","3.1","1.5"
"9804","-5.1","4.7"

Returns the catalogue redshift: 0.086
